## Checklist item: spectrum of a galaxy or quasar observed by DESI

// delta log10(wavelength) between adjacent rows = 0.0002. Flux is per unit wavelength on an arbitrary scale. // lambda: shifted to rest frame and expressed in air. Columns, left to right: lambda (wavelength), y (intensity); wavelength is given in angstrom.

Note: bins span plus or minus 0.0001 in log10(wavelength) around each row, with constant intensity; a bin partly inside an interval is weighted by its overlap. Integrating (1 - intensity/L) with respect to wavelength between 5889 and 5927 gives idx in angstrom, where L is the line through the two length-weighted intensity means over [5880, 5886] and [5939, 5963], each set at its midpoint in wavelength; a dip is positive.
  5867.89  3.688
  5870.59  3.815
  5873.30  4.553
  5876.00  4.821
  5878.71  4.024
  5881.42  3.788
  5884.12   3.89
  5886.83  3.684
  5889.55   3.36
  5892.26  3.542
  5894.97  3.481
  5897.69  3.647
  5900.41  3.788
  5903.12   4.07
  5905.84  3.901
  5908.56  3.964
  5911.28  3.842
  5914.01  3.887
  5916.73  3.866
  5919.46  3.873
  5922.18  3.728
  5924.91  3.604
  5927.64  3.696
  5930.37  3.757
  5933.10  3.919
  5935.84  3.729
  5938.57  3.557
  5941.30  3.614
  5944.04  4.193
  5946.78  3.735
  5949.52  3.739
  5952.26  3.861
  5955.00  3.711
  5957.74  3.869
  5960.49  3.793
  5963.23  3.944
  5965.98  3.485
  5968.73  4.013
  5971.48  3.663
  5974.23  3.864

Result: 0.6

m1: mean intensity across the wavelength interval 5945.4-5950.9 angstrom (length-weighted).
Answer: 3.74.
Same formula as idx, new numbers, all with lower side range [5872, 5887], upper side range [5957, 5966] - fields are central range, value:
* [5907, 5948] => 1.6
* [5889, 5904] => 1.6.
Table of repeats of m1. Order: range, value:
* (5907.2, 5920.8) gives 3.88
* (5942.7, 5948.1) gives 3.96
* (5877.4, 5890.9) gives 3.75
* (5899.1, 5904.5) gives 3.94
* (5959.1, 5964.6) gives 3.87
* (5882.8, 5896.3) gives 3.59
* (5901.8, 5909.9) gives 3.98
